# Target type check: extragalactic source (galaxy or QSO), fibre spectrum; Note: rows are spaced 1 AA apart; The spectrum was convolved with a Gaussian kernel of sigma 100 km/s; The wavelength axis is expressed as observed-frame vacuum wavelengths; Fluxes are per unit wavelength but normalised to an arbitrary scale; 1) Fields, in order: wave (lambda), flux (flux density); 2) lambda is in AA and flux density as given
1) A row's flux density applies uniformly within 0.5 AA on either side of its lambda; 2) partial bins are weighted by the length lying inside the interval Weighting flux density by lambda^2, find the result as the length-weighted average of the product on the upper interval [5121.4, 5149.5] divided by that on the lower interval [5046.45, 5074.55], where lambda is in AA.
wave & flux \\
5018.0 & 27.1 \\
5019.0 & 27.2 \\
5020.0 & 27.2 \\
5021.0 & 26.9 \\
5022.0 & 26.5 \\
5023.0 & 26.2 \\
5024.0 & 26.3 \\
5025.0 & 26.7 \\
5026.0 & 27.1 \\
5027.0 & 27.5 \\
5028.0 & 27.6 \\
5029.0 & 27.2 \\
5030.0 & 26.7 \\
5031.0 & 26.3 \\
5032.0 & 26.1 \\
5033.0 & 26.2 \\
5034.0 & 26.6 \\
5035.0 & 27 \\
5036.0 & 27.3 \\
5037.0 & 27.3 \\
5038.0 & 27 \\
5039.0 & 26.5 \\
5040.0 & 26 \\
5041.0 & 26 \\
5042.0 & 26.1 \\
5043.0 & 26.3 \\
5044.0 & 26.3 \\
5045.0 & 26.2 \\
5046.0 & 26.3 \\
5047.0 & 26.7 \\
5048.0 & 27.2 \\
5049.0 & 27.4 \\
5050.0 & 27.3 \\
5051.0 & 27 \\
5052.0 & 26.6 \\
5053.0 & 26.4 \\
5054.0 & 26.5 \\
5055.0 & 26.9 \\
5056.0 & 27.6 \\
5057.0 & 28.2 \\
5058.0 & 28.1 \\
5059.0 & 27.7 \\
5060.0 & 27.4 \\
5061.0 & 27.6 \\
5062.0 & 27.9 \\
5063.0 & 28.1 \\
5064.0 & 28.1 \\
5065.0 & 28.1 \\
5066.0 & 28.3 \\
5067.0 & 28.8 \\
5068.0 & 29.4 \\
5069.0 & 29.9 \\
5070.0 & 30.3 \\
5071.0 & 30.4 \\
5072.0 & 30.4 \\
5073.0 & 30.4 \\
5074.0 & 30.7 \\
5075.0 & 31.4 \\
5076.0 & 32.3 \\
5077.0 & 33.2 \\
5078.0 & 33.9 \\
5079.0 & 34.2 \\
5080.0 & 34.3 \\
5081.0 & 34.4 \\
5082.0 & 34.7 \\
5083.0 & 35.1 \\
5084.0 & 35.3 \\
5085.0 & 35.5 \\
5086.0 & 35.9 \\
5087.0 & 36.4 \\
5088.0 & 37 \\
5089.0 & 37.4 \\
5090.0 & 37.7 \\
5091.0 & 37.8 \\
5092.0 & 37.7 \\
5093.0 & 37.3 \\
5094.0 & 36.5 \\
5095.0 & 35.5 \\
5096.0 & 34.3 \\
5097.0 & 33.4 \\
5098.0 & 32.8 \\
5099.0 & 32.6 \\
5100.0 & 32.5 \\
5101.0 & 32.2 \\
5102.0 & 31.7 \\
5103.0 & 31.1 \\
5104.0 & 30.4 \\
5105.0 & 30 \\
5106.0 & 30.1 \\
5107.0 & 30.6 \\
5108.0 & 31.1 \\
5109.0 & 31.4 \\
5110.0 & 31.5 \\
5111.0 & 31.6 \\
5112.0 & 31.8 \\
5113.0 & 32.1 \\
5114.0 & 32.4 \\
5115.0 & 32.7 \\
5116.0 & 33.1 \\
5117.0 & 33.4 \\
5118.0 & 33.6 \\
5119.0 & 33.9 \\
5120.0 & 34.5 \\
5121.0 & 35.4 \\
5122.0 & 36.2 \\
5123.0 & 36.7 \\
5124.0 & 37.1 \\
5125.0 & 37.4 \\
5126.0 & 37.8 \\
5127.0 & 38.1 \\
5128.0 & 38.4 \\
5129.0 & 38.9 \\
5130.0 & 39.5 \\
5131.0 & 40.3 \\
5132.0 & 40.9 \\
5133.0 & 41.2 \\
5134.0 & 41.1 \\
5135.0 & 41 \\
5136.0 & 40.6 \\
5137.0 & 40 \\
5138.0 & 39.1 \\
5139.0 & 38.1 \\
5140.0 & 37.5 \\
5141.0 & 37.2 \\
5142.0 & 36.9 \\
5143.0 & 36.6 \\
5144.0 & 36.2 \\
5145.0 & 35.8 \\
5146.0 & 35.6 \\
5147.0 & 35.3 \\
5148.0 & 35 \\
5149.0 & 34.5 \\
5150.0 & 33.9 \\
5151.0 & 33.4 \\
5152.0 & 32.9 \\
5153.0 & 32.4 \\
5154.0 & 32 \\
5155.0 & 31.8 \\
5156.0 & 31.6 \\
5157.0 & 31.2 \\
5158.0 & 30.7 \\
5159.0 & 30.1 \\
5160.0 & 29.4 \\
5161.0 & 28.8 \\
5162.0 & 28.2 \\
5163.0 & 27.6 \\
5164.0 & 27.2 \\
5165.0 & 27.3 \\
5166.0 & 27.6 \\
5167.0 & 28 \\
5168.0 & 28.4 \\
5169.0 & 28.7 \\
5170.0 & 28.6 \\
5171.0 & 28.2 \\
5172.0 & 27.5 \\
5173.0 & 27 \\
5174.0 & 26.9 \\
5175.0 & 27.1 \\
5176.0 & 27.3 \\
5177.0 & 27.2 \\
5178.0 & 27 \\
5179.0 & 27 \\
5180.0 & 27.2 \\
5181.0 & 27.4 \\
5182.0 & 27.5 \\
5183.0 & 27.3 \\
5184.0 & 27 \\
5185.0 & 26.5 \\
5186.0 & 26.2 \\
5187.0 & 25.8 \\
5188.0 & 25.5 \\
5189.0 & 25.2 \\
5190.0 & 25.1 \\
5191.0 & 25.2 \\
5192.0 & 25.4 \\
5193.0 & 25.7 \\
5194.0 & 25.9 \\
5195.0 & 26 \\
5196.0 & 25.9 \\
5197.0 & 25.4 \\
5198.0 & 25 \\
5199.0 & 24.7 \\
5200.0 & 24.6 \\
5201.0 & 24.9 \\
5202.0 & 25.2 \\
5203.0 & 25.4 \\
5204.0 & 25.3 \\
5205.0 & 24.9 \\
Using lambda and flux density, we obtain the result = 1.39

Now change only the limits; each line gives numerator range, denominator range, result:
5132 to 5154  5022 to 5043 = 1.44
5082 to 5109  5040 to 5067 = 1.28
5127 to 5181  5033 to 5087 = 1.17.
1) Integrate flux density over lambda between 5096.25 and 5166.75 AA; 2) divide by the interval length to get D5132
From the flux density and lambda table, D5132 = 34.1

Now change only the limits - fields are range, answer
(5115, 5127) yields 35.4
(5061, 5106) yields 32.8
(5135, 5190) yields 30.8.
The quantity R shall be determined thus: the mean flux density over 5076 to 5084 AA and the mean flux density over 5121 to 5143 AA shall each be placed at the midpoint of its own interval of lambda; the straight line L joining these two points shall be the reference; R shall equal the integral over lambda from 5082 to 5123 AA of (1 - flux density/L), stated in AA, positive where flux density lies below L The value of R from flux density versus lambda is 2.5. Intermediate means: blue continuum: 34.2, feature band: 33.8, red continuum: 38.6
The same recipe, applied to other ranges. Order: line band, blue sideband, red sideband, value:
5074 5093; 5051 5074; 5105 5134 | -2.7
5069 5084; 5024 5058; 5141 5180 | -2.5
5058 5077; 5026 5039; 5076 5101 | 1.6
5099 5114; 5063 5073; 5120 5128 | 1.4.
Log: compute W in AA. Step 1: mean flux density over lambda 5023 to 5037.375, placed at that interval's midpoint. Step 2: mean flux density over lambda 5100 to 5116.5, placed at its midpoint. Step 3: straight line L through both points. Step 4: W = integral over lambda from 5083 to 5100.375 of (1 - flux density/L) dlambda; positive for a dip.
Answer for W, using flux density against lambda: -2.9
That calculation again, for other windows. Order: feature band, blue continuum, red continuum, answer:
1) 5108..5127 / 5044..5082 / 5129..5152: 0.6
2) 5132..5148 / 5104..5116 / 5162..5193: -4.7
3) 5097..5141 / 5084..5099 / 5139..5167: -1.1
